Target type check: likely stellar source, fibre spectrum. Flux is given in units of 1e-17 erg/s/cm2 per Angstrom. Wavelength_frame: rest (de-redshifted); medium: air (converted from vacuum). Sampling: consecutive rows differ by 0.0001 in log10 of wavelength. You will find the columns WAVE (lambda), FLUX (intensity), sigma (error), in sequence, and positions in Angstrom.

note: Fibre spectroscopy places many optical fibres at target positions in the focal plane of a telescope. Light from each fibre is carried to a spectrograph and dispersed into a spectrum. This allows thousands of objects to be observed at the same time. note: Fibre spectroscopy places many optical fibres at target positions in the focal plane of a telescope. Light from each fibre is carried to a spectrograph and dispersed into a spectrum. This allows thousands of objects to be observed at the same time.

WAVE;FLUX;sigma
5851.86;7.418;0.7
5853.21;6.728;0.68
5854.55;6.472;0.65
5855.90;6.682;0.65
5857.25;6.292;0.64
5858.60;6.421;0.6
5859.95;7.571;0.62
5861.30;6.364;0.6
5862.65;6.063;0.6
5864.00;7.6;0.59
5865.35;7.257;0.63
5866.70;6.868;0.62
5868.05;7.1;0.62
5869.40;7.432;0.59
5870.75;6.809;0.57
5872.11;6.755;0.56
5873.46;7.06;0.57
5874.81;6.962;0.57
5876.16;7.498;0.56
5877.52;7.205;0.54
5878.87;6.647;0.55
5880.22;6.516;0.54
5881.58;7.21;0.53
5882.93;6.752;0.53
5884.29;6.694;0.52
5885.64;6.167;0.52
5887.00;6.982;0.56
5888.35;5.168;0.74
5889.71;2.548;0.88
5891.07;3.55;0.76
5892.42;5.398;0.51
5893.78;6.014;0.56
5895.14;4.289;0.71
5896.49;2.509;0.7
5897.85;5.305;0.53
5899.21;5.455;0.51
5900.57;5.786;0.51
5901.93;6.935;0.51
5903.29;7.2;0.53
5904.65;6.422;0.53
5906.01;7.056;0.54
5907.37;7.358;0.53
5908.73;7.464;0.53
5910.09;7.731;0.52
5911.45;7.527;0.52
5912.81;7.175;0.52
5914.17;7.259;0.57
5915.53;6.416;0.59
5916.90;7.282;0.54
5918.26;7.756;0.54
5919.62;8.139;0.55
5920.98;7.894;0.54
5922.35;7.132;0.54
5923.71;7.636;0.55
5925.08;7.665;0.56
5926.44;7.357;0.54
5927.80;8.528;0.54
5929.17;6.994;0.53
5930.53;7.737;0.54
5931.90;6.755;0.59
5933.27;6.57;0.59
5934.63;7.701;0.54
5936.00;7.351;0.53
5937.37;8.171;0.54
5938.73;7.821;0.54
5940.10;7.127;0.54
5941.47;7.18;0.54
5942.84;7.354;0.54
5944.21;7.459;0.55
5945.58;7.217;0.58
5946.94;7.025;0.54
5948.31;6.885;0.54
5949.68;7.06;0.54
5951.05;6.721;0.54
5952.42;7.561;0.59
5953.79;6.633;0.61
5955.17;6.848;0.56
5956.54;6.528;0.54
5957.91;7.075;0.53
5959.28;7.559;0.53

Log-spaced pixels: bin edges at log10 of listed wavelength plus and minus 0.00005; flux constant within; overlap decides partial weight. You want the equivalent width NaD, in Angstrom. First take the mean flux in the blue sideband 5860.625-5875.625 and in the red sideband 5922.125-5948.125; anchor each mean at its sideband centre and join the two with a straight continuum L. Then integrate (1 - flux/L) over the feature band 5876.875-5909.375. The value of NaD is 5.4 Angstrom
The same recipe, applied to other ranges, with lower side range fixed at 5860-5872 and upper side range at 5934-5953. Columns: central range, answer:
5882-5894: 2.7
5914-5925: -0.4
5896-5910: 1.7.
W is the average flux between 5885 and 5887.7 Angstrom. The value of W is 6.57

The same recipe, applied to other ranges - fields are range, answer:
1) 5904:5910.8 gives 7.21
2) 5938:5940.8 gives 7.49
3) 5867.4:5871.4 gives 7.12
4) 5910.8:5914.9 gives 7.32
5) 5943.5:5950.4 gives 7.13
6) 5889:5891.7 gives 3.05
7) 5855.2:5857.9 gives 6.48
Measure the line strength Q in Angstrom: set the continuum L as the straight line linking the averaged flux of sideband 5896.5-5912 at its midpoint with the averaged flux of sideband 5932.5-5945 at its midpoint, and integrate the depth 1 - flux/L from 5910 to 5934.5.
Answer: -1.5 Angstrom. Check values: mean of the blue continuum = 6.56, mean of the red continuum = 7.41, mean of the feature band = 7.42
